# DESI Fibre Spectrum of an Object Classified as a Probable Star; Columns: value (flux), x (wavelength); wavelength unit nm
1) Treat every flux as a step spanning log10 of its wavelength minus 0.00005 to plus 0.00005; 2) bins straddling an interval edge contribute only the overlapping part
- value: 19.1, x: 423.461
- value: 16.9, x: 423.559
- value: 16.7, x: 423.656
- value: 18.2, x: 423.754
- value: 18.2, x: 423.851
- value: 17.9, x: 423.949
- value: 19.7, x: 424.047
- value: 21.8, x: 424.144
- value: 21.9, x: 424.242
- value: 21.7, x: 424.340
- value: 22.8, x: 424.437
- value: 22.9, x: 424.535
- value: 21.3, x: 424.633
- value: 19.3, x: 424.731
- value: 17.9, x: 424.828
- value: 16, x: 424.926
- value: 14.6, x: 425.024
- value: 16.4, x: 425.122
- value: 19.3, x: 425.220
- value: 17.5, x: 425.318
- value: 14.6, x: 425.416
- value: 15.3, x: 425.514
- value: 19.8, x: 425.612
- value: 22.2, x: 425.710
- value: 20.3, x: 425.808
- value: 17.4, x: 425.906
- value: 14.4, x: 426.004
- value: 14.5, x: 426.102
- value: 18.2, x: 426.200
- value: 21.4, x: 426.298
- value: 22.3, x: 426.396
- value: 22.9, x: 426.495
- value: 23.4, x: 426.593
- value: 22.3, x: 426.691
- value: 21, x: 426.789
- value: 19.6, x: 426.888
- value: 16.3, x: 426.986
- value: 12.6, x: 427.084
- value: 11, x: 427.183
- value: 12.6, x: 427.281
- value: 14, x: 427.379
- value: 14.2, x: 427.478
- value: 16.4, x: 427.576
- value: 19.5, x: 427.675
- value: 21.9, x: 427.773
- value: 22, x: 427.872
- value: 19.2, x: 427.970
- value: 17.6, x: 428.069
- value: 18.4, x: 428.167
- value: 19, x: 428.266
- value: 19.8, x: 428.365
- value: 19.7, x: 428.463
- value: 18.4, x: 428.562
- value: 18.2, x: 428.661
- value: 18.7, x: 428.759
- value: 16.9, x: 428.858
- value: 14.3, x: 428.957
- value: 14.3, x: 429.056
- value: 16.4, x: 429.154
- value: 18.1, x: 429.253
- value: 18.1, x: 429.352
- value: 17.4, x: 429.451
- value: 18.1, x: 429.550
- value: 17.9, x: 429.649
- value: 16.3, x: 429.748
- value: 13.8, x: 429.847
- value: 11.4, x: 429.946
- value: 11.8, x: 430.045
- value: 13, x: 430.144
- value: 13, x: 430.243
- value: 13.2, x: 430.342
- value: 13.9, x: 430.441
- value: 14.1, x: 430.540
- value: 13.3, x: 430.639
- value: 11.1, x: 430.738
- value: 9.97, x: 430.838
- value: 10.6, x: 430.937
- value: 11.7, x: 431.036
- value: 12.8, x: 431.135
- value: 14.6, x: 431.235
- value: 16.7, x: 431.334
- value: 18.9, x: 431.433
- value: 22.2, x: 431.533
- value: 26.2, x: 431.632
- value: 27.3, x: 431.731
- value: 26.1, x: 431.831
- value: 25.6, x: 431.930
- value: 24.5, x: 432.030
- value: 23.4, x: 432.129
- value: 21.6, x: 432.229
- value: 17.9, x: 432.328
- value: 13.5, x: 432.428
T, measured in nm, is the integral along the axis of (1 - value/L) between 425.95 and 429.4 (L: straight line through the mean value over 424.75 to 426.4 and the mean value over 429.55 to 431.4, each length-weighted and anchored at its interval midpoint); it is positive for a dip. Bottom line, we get -0.45 nm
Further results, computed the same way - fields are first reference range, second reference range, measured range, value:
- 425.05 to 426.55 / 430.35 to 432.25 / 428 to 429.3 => 0.034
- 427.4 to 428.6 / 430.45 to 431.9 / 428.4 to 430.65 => 0.270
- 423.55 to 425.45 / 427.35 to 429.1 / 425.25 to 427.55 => 0.085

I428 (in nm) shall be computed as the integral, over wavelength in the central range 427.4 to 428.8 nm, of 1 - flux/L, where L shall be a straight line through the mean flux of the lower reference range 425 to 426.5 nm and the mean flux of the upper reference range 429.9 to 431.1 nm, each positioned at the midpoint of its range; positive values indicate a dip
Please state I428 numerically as -0.32 nm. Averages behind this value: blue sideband 18.1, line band 18.7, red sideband 12.3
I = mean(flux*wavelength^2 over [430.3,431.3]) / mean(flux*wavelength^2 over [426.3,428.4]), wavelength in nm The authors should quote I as 0.69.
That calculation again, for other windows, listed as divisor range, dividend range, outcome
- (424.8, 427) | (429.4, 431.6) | 0.79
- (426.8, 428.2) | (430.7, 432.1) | 1.12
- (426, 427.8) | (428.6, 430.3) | 0.89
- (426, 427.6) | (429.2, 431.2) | 0.81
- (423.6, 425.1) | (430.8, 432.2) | 1.04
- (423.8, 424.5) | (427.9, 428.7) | 0.93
